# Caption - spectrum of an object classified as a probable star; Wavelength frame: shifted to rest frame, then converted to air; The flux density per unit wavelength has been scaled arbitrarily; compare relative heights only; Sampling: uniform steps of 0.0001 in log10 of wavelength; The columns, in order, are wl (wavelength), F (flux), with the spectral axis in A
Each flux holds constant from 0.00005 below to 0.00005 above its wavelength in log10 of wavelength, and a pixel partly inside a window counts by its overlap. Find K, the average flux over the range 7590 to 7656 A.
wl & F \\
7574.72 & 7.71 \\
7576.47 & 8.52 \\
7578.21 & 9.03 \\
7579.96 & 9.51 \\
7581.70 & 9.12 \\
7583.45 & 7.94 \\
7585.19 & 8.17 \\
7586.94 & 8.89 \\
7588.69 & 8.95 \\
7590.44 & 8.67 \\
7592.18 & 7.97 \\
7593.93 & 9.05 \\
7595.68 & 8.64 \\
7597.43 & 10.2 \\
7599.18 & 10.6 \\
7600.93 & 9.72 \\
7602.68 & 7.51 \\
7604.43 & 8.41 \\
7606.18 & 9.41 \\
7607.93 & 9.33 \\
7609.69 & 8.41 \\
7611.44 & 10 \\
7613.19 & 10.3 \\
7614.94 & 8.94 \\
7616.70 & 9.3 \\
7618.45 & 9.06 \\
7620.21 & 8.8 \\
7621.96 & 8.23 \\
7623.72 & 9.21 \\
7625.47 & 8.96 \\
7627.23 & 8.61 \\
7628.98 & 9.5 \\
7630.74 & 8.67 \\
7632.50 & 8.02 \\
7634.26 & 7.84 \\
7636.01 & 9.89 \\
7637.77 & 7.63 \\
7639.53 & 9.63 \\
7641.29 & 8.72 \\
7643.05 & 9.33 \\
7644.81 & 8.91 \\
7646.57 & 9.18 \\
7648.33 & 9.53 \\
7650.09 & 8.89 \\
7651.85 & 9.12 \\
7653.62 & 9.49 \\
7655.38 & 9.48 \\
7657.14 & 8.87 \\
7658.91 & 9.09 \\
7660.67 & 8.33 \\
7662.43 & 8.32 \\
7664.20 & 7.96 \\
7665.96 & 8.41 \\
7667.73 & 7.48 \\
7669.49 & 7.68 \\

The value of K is 9.03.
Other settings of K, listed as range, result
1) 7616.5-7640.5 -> 8.8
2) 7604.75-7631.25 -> 9.11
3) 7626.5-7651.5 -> 8.89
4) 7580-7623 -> 9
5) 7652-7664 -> 8.88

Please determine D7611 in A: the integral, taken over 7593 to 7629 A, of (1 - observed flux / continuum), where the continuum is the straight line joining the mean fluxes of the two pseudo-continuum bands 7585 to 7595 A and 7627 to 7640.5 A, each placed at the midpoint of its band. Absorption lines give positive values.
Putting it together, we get -1.9 A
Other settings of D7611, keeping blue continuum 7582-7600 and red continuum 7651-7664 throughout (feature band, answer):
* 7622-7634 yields 0.2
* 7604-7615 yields -0.5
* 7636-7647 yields -0.1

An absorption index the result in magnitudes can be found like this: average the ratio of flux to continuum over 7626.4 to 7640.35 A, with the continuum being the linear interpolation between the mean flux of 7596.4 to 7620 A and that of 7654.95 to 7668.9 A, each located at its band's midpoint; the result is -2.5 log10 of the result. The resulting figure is 0.022 mag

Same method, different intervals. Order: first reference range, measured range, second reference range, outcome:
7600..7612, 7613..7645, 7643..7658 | 0.02 mag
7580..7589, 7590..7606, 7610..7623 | -0.01 mag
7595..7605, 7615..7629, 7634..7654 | 0.02 mag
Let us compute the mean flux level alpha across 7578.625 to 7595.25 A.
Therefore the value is 8.7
